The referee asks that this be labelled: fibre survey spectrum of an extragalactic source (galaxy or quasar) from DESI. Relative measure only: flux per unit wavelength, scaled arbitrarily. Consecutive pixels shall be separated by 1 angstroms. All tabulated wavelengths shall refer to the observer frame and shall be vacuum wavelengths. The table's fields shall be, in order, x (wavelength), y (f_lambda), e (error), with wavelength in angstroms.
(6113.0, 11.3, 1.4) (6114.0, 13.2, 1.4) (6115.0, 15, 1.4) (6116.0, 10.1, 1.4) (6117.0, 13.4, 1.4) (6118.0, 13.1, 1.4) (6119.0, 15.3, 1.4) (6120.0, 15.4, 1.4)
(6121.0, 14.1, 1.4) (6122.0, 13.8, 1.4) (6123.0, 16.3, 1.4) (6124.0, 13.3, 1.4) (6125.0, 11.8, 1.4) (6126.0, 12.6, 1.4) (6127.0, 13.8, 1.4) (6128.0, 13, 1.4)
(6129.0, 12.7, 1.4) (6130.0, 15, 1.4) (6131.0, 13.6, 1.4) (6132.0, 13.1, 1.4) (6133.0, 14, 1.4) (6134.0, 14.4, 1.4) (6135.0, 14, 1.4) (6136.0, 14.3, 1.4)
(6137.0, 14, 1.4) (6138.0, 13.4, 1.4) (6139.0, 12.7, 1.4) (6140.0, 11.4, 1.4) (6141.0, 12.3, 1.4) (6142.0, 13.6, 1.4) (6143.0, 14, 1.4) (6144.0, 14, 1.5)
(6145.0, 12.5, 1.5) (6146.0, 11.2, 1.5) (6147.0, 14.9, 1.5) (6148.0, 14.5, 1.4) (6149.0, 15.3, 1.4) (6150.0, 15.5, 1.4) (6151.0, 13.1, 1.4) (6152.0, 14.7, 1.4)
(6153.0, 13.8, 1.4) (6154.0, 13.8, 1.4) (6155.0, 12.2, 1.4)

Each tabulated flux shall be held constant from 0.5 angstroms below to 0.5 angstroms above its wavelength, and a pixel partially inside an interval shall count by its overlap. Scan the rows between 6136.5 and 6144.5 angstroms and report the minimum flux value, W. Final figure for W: 11.4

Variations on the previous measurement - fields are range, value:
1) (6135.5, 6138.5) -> 13.4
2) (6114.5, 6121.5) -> 10.1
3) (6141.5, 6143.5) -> 13.6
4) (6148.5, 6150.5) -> 15.3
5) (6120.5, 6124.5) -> 13.3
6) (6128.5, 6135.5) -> 12.7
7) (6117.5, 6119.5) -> 13.1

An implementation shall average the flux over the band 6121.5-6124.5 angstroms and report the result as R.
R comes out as 14.5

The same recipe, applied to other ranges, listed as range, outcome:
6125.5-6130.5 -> 13.4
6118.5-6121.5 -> 14.9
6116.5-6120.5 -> 14.3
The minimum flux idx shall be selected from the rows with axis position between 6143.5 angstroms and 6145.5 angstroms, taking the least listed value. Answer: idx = 12.5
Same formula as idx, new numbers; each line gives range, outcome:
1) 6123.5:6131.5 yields 11.8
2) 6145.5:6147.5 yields 11.2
